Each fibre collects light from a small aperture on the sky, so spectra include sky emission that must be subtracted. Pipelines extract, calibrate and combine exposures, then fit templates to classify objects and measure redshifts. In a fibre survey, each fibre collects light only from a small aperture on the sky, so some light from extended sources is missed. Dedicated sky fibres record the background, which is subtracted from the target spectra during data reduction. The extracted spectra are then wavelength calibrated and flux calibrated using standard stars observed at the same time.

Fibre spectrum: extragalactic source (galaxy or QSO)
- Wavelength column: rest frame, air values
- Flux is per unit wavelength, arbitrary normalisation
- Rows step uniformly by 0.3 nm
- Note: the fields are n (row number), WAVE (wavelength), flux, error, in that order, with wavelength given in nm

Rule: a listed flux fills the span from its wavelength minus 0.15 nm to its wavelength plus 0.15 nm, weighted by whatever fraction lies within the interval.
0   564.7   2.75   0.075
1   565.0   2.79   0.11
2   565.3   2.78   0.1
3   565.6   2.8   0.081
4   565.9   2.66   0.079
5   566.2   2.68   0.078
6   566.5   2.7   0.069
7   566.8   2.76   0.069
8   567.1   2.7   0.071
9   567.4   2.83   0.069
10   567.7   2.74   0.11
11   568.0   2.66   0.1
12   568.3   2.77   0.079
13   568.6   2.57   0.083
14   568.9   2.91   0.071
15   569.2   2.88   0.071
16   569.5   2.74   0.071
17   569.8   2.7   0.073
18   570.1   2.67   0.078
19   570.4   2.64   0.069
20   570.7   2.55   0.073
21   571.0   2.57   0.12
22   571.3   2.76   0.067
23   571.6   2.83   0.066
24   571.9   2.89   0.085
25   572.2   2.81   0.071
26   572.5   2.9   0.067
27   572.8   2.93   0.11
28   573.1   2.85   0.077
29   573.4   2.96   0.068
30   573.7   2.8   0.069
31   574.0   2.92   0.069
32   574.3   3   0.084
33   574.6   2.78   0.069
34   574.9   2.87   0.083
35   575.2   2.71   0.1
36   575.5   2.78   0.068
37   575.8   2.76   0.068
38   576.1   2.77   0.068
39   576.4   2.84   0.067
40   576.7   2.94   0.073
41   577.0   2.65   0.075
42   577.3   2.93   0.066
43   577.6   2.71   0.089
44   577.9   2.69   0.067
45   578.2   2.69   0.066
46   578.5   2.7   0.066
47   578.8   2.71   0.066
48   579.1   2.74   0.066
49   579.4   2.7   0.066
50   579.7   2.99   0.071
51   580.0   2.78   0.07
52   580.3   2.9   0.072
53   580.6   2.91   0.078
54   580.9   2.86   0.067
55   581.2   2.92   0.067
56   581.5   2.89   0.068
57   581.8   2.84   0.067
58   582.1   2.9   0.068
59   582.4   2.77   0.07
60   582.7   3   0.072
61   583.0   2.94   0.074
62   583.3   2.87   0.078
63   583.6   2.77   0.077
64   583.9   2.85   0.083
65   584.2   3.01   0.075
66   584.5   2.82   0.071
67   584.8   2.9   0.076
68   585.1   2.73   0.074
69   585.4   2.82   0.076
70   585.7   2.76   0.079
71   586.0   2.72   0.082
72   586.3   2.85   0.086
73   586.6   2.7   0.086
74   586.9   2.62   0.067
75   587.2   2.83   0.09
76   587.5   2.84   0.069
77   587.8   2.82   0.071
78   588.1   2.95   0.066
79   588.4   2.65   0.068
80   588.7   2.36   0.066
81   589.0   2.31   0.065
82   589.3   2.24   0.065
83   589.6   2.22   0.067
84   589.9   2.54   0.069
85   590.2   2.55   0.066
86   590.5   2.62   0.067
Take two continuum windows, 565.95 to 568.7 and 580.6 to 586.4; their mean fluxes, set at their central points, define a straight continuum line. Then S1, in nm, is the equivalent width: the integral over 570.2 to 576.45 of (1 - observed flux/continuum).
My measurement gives -0.09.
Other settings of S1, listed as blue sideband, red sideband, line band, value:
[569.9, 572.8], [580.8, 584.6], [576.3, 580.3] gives 0.070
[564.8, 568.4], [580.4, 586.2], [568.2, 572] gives 0.051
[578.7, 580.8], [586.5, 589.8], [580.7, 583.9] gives -0.143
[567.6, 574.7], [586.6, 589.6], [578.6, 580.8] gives -0.099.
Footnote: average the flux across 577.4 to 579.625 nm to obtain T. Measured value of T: 2.72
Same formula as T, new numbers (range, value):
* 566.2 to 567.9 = 2.74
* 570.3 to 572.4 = 2.73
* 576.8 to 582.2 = 2.81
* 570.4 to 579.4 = 2.79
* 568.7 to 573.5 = 2.78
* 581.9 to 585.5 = 2.87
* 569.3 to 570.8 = 2.67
